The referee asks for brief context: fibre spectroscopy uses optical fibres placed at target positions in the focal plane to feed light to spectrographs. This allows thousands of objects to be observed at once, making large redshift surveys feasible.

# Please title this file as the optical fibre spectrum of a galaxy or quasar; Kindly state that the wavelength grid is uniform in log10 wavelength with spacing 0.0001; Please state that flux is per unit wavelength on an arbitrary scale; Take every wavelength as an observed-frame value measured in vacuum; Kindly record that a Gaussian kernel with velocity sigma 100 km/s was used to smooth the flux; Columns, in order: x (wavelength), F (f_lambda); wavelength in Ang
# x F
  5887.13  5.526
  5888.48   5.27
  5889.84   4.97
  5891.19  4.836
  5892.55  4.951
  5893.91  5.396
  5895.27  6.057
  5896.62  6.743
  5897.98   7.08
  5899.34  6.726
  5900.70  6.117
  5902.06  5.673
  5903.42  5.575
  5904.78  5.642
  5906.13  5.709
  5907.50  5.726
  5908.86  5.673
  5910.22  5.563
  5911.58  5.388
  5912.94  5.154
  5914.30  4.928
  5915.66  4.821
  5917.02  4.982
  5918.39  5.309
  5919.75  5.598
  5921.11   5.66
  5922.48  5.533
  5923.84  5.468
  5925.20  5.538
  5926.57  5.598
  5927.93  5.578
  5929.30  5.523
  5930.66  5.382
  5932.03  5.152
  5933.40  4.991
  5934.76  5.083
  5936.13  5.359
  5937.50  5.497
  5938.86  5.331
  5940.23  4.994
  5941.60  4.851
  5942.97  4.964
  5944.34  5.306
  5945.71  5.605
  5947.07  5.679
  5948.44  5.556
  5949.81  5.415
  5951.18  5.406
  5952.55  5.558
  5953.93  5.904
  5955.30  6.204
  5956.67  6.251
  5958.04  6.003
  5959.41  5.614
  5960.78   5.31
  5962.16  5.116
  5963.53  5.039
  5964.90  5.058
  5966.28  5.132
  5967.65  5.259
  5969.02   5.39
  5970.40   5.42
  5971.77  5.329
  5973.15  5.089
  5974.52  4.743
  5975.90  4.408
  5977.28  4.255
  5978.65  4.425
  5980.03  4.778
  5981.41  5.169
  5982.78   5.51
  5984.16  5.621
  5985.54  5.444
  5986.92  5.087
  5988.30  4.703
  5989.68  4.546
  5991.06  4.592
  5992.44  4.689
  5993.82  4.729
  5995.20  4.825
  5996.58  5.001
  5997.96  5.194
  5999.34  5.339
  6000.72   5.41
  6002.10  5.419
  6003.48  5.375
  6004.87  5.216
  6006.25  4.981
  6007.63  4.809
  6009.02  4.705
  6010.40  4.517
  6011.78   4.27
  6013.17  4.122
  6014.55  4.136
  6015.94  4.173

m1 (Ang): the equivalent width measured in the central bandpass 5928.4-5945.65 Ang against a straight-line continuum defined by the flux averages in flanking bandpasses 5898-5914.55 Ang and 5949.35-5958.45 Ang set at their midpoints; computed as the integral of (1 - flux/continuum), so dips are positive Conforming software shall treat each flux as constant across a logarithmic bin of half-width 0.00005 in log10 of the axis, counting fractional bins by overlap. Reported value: 1.7 Ang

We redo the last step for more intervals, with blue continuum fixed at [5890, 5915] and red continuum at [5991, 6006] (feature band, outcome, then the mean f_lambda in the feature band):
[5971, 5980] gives 0.89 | 4.72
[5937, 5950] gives 0.30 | 5.32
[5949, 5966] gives -0.66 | 5.56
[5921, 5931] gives 0.04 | 5.53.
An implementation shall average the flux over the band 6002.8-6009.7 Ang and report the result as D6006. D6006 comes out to 5.01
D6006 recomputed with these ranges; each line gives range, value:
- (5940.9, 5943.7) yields 4.91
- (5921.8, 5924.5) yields 5.51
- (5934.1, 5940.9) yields 5.25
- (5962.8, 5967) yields 5.08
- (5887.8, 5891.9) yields 5.03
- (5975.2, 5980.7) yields 4.46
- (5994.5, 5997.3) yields 4.92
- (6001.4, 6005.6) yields 5.33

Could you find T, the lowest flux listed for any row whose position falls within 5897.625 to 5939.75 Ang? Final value 4.821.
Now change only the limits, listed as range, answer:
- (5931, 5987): 4.255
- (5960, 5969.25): 5.039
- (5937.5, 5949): 4.851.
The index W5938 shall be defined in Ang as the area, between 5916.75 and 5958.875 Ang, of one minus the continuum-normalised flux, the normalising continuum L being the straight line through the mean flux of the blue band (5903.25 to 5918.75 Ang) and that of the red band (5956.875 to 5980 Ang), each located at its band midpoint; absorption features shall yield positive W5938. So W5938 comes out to -1.8 Ang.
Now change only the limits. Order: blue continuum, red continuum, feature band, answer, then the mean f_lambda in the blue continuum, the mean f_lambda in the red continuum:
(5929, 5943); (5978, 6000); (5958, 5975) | -0.60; 5.19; 4.98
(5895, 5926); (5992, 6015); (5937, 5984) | -0.32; 5.68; 4.88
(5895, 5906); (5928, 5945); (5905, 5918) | 1.23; 6.19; 5.21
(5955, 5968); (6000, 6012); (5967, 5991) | 1.34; 5.49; 5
